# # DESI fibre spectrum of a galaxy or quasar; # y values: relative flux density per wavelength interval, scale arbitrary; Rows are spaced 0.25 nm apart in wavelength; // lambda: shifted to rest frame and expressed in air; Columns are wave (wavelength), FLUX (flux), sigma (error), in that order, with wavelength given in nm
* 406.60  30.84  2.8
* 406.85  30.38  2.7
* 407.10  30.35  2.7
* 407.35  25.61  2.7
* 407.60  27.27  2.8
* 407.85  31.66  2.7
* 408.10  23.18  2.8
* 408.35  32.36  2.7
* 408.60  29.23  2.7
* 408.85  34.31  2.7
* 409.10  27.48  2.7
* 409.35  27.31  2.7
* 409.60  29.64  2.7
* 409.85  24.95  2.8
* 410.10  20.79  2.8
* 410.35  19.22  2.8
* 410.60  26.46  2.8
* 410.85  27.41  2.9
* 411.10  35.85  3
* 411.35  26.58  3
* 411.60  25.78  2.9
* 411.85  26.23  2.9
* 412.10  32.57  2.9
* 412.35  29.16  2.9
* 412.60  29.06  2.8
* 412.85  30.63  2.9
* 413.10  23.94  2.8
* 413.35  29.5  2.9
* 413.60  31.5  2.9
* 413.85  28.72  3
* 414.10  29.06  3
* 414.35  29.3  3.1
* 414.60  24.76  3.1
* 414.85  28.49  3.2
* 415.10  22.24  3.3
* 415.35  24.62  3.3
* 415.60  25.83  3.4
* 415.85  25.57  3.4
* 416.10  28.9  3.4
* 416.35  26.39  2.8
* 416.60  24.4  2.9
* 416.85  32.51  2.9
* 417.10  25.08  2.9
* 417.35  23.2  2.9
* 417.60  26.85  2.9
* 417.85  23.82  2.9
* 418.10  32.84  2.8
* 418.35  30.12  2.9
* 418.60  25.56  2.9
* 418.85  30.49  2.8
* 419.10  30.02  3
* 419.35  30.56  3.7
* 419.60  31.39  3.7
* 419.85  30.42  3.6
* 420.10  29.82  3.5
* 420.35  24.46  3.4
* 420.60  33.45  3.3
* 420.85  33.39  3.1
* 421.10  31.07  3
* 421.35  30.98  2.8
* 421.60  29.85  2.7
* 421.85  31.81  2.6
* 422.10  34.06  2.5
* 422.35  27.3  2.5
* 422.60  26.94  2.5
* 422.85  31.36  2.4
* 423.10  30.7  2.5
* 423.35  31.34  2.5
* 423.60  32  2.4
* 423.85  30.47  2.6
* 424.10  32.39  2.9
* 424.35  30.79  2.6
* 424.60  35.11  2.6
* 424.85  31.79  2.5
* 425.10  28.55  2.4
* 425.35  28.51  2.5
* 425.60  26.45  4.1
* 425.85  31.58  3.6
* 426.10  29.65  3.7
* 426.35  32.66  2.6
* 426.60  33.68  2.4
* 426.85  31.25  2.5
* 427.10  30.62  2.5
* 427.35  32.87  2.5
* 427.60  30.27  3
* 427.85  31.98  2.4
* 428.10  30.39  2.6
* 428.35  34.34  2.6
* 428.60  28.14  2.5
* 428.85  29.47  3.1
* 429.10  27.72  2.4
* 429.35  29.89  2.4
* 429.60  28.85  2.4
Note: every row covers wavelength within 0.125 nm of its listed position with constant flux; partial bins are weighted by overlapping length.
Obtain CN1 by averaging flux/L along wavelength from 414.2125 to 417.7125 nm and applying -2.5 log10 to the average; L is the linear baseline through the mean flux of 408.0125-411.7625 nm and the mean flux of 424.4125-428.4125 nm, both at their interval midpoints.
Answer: 0.10 mag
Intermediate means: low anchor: 27.4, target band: 26.3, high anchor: 31.2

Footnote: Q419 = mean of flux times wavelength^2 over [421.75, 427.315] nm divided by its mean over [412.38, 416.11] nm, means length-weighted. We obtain 1.18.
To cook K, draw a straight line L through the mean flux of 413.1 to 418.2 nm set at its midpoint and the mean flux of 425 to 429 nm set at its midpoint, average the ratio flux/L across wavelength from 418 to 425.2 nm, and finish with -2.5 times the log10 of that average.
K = -0.06 mag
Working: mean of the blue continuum 27.1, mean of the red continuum 30.6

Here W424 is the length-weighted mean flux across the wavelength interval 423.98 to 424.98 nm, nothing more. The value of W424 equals 32.5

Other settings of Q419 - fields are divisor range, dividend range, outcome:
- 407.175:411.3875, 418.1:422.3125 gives 1.16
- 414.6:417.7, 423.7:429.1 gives 1.24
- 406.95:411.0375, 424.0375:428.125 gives 1.23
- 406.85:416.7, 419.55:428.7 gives 1.19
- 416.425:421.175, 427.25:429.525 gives 1.10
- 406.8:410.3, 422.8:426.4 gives 1.19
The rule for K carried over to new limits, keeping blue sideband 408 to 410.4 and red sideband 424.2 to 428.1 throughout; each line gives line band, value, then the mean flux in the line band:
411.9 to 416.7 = 0.026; 27.6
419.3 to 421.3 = -0.032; 30.6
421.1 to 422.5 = -0.026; 30.8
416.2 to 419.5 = 0.048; 27.9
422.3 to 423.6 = 0.015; 29.9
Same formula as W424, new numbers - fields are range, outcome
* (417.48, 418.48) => 28.4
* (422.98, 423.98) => 31.1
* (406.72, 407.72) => 28.4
